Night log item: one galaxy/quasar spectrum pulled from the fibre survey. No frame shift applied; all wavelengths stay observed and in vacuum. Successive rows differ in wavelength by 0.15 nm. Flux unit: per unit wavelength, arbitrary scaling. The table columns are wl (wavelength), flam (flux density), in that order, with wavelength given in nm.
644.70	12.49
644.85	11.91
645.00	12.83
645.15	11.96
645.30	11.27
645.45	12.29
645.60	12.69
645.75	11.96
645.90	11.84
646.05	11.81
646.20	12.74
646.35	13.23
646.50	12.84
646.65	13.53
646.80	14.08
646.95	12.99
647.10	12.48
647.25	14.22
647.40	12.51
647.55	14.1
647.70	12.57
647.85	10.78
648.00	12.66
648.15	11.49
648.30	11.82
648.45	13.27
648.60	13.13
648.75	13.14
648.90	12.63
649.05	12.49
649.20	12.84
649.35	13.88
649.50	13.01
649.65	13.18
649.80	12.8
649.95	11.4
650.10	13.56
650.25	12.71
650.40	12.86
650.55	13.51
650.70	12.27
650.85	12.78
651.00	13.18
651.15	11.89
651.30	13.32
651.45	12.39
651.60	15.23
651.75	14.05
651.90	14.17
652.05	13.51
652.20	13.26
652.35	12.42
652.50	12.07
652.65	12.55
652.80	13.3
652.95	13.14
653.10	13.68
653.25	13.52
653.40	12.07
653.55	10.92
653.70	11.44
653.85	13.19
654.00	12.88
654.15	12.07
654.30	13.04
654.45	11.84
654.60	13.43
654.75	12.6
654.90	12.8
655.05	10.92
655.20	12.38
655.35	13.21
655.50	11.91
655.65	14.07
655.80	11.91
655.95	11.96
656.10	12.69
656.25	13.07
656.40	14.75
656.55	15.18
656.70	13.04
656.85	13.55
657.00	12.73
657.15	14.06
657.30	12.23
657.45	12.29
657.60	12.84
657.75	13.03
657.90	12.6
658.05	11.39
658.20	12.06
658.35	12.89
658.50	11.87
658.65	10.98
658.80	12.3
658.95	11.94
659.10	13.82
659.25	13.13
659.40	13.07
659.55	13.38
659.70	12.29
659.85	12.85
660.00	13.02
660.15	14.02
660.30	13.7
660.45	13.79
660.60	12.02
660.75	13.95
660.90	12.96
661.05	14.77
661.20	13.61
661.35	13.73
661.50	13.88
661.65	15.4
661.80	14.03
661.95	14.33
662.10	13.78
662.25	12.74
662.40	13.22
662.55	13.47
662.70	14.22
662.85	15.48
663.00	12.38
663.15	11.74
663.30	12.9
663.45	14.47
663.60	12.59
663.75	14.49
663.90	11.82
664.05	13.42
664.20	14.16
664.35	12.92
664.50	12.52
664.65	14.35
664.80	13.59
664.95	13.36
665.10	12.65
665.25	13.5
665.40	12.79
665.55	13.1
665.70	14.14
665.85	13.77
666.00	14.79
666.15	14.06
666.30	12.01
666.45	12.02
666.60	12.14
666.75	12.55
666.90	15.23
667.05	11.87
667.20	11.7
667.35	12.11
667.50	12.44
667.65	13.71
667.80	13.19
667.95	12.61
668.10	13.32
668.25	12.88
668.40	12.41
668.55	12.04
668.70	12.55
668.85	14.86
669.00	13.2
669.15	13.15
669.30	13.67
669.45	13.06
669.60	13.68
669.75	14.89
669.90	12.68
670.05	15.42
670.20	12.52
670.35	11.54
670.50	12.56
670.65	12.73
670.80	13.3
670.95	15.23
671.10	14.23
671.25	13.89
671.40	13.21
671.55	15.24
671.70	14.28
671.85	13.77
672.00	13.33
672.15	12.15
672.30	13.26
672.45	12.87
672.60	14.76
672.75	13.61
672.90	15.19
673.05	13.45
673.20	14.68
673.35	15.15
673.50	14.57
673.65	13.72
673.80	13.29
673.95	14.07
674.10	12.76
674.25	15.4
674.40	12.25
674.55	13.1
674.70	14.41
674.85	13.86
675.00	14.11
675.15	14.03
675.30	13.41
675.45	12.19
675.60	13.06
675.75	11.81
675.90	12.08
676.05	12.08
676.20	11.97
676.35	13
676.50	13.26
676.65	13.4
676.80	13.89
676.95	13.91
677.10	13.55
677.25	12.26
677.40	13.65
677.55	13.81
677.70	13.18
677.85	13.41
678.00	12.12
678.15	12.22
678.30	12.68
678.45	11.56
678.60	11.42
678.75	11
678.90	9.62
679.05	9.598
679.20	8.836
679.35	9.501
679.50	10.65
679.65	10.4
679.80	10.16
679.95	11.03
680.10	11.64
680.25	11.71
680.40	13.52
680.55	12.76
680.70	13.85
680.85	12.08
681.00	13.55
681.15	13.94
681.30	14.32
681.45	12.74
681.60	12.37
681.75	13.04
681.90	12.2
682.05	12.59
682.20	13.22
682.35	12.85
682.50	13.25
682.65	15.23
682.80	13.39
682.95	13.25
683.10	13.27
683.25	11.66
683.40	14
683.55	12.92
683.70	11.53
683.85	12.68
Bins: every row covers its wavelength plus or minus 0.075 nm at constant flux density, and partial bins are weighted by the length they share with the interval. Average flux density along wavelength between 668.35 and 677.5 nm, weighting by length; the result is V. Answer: 13.5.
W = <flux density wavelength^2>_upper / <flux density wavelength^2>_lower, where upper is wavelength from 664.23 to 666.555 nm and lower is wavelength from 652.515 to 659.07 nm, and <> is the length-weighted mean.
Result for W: 1.08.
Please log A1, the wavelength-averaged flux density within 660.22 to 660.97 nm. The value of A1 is 13.3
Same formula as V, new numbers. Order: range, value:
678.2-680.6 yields 11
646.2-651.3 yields 12.8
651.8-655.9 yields 12.7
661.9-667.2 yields 13.3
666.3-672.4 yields 13.2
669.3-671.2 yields 13.5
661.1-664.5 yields 13.6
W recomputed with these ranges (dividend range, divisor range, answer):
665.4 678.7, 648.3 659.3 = 1.10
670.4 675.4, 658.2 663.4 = 1.08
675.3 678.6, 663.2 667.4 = 1.01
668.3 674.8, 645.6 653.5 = 1.13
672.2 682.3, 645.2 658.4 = 1.08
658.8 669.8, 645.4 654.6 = 1.08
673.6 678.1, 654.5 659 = 1.10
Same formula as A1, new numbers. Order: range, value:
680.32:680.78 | 13.3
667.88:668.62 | 12.7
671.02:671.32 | 14.1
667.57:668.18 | 13.2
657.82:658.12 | 12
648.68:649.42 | 13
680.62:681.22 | 13.3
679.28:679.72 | 10.2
